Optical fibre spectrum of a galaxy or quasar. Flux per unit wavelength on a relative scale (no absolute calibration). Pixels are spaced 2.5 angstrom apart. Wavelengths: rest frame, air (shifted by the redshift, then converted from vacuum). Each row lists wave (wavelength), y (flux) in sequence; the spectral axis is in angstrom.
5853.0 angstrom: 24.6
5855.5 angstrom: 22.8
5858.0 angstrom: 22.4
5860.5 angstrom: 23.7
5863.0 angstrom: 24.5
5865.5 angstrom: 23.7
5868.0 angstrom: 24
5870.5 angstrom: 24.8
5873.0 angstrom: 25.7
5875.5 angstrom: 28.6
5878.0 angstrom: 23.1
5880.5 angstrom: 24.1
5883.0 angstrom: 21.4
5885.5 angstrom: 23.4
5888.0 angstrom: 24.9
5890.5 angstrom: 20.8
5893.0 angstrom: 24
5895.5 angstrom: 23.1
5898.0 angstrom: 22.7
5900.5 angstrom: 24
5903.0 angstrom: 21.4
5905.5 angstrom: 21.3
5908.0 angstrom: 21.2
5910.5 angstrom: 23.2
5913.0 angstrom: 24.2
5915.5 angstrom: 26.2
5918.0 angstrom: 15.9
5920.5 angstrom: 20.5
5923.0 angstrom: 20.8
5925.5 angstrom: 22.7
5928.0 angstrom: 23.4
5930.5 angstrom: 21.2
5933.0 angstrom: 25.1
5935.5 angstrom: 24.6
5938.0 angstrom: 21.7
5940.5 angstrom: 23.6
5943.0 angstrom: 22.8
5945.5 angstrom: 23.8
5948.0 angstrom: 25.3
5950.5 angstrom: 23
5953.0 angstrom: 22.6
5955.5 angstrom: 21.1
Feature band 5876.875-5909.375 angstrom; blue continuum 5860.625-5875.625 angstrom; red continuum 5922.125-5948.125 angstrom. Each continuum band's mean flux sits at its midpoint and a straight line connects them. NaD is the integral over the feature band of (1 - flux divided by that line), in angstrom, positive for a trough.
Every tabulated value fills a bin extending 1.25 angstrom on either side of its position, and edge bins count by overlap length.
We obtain 2.0 angstrom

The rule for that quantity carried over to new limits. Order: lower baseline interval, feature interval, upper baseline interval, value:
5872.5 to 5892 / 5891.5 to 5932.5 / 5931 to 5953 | 2.6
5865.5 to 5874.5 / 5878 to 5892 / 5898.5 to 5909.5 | 0.4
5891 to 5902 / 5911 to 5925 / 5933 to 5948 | 1.0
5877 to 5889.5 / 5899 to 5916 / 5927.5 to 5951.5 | 0.3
